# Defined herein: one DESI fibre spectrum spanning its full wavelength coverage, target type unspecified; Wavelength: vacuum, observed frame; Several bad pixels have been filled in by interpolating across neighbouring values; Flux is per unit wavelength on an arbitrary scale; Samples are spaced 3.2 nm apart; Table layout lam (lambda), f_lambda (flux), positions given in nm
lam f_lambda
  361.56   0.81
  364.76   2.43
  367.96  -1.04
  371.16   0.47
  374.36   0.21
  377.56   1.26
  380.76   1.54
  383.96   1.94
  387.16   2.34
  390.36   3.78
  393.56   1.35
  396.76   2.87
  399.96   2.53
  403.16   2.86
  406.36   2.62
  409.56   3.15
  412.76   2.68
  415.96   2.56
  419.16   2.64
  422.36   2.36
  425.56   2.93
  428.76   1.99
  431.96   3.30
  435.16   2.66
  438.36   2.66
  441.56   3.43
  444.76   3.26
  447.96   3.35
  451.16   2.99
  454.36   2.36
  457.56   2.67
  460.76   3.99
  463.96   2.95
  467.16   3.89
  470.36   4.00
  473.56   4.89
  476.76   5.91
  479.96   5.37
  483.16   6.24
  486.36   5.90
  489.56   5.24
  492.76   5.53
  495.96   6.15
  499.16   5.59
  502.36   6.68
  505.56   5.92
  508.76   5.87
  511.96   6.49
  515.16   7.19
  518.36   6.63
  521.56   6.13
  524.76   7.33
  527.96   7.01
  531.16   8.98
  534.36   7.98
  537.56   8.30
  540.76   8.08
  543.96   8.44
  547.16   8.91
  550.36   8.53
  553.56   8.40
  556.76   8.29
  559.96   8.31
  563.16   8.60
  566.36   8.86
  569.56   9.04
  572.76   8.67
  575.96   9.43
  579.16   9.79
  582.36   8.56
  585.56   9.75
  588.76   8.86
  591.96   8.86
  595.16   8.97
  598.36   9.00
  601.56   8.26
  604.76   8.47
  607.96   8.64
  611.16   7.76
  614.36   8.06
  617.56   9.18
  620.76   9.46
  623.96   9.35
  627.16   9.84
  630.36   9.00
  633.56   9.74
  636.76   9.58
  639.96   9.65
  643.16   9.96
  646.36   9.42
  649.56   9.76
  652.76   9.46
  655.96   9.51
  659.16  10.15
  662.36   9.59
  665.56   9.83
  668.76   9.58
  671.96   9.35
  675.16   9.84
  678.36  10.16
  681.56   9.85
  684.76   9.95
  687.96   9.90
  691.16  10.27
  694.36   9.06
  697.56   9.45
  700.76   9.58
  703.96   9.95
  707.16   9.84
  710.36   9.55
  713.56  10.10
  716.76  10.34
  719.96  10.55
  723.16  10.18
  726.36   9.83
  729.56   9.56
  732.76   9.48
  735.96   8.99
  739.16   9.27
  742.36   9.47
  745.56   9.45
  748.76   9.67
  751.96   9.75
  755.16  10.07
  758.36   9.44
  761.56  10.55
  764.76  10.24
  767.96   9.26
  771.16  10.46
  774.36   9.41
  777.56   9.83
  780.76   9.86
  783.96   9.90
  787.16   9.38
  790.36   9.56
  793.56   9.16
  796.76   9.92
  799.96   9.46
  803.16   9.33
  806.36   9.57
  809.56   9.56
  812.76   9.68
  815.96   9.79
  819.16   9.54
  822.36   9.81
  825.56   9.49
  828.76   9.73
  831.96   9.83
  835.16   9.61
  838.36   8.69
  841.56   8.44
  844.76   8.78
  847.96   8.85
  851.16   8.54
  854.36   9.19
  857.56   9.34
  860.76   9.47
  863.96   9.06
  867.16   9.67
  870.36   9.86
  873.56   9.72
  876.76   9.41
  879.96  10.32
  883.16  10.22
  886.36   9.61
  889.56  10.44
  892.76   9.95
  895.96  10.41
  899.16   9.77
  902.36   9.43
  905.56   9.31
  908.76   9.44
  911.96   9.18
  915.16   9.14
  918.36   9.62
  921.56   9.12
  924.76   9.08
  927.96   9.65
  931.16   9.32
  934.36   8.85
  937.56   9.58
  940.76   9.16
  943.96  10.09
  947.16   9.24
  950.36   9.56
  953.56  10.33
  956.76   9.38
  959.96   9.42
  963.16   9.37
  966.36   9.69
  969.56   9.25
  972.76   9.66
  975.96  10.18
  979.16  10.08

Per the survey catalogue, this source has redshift 0.18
